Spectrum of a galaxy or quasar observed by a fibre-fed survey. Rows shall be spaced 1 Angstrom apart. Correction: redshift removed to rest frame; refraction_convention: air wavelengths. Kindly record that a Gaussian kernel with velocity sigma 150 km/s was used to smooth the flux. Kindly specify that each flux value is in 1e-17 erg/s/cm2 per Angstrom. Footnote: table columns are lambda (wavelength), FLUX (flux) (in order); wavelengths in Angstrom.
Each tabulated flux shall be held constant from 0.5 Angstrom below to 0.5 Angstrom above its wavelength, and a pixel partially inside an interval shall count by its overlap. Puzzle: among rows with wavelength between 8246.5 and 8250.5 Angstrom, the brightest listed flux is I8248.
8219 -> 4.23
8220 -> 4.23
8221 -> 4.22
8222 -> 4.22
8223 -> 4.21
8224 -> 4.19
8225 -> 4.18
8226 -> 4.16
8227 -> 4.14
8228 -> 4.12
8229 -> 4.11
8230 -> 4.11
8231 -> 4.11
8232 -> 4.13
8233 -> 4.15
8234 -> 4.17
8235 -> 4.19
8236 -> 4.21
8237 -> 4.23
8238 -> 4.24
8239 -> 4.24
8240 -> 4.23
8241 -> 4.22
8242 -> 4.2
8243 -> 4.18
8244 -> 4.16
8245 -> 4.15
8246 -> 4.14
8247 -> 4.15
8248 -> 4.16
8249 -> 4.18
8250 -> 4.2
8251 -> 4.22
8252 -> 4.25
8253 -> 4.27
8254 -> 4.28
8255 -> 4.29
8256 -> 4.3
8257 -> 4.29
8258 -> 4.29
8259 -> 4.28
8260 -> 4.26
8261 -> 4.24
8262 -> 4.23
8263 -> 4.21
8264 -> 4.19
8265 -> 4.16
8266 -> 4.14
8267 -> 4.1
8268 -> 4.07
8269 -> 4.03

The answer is 4.2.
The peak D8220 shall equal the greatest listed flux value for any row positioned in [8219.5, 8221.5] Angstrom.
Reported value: 4.23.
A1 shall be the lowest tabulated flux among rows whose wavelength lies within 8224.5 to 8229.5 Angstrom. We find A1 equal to 4.11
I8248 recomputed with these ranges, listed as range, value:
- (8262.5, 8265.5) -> 4.21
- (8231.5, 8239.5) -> 4.24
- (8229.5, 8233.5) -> 4.15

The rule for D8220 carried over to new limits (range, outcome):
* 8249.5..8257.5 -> 4.3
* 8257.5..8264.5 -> 4.29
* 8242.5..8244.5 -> 4.18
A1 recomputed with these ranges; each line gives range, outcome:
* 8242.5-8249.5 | 4.14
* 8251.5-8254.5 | 4.25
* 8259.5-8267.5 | 4.1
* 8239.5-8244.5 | 4.16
